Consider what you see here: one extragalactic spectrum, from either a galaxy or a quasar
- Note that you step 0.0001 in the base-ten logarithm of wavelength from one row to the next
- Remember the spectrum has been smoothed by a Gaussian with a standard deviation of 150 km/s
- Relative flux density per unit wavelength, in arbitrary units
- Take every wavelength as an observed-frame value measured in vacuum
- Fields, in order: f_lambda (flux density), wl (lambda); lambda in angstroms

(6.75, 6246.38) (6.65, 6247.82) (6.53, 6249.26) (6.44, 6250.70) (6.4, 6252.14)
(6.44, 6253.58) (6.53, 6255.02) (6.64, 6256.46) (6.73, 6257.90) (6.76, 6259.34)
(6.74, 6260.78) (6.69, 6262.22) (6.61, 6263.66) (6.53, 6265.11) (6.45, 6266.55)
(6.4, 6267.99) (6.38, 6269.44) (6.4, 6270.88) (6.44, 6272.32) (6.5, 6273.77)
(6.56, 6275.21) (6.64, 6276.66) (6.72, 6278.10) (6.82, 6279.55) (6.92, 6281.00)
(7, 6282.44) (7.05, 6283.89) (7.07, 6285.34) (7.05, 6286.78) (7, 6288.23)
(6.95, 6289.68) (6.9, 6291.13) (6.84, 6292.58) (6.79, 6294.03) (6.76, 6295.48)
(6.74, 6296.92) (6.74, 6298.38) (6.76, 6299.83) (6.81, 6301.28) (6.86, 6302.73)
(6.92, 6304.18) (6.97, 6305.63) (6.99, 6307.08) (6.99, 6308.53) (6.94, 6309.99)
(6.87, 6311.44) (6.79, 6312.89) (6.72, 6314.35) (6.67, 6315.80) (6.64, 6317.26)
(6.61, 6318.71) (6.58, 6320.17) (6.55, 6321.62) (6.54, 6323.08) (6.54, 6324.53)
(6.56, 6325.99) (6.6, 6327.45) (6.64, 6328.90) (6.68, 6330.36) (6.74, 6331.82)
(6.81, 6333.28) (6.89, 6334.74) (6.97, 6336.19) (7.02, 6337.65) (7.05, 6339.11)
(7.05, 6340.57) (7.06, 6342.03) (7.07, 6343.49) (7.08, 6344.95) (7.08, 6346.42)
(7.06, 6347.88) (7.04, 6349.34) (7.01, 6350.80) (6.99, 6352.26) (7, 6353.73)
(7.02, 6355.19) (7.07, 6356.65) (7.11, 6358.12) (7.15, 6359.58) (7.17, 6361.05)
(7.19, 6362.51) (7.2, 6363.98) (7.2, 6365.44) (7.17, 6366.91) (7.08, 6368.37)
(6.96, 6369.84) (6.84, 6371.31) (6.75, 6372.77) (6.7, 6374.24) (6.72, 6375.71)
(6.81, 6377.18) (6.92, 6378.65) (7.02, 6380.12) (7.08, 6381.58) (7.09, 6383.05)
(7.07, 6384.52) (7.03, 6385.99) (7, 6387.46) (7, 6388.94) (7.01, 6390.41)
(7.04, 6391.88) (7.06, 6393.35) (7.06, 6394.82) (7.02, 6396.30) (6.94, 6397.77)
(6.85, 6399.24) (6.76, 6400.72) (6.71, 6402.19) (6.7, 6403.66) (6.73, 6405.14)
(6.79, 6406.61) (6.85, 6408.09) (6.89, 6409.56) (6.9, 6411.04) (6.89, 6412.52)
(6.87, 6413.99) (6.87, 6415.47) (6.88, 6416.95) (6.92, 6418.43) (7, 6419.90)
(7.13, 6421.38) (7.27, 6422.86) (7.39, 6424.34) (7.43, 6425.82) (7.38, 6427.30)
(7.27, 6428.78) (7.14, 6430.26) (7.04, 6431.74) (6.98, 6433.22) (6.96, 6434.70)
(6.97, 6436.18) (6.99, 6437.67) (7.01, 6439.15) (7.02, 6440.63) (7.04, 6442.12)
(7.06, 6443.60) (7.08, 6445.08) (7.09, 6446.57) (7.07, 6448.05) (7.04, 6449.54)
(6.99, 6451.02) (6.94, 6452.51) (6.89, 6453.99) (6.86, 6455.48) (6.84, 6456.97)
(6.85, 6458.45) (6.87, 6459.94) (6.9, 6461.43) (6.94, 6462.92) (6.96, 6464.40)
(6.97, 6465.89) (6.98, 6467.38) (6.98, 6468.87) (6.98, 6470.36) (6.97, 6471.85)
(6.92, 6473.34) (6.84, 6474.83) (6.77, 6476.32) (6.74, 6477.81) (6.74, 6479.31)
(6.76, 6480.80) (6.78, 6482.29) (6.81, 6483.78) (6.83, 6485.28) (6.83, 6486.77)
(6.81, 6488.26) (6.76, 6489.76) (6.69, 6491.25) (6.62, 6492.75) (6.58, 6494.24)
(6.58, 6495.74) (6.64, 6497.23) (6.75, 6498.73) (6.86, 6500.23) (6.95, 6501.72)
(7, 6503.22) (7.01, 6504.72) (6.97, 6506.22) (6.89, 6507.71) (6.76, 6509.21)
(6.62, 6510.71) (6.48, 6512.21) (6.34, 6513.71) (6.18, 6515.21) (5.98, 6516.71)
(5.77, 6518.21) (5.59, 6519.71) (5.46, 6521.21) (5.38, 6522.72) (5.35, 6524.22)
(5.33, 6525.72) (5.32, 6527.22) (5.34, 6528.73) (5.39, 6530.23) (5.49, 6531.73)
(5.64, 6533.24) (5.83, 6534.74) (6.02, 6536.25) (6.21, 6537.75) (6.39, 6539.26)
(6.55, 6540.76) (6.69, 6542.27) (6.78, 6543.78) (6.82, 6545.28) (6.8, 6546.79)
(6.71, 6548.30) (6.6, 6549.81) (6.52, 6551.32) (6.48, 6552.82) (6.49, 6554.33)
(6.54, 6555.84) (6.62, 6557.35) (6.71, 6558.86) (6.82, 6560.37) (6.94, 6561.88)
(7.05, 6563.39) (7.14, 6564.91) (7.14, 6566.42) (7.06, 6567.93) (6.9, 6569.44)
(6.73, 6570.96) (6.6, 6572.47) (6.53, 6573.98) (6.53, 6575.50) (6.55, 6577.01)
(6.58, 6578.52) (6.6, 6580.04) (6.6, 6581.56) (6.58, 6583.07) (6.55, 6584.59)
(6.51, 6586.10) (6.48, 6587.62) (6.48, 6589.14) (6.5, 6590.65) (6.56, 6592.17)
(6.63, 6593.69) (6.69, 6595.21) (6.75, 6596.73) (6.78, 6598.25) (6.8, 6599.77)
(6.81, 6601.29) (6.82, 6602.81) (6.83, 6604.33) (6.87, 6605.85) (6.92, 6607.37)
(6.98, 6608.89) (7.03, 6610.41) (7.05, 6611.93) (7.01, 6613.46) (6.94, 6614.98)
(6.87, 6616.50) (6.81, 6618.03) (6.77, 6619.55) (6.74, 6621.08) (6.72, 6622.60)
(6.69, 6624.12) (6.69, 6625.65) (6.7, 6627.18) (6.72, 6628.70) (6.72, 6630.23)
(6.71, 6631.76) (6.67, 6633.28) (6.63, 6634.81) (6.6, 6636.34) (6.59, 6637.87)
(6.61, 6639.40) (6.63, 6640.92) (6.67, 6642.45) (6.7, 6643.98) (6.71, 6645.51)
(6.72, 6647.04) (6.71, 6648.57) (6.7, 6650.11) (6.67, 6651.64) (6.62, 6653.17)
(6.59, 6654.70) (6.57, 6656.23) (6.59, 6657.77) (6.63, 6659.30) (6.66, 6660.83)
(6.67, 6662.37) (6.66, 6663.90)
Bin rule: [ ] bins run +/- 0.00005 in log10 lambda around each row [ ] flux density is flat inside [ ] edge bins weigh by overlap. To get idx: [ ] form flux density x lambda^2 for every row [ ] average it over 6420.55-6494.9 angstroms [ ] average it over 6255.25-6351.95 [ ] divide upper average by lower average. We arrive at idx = 1.08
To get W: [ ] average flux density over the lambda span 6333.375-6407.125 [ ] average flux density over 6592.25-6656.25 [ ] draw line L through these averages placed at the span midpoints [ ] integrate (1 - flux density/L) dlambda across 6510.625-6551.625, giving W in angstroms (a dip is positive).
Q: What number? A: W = 4.8 angstroms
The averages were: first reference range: 6.99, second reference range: 6.75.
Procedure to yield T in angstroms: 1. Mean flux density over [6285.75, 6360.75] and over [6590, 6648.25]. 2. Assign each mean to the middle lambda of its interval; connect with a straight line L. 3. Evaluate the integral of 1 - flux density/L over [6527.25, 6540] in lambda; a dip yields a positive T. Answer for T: 1.9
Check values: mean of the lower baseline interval 6.87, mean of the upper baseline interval 6.75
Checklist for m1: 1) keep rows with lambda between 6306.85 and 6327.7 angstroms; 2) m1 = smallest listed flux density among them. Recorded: 6.54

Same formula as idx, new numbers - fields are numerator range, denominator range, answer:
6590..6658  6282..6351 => 1.08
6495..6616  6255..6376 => 1.03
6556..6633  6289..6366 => 1.07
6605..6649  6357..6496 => 1.04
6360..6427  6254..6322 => 1.07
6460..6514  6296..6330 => 1.07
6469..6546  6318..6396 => 0.97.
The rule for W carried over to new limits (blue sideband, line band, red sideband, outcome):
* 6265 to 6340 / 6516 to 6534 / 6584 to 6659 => 3.28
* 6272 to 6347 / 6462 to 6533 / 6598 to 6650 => 3.28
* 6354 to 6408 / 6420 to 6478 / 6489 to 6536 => -3.88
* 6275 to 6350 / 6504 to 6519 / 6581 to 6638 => 0.61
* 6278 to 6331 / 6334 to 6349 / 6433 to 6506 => -0.47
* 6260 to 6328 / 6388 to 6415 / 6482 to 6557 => -1.38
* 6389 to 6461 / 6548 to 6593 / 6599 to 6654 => 1.02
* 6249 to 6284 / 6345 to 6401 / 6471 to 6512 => -2.64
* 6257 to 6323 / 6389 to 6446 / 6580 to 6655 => -2.21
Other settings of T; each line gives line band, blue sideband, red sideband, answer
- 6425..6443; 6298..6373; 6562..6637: -0.7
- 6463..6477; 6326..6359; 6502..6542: -1.3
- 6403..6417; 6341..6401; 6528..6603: 0.2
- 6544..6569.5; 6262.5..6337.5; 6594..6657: -0.1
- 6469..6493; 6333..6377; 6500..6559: -1.3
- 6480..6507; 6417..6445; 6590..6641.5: 0.8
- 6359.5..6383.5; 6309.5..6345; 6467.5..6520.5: -0.9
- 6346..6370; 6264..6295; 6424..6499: -1.0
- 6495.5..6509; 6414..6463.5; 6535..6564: -0.1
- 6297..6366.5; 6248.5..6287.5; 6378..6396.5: -0.4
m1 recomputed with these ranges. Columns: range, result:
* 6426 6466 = 6.84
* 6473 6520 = 5.59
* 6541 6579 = 6.48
